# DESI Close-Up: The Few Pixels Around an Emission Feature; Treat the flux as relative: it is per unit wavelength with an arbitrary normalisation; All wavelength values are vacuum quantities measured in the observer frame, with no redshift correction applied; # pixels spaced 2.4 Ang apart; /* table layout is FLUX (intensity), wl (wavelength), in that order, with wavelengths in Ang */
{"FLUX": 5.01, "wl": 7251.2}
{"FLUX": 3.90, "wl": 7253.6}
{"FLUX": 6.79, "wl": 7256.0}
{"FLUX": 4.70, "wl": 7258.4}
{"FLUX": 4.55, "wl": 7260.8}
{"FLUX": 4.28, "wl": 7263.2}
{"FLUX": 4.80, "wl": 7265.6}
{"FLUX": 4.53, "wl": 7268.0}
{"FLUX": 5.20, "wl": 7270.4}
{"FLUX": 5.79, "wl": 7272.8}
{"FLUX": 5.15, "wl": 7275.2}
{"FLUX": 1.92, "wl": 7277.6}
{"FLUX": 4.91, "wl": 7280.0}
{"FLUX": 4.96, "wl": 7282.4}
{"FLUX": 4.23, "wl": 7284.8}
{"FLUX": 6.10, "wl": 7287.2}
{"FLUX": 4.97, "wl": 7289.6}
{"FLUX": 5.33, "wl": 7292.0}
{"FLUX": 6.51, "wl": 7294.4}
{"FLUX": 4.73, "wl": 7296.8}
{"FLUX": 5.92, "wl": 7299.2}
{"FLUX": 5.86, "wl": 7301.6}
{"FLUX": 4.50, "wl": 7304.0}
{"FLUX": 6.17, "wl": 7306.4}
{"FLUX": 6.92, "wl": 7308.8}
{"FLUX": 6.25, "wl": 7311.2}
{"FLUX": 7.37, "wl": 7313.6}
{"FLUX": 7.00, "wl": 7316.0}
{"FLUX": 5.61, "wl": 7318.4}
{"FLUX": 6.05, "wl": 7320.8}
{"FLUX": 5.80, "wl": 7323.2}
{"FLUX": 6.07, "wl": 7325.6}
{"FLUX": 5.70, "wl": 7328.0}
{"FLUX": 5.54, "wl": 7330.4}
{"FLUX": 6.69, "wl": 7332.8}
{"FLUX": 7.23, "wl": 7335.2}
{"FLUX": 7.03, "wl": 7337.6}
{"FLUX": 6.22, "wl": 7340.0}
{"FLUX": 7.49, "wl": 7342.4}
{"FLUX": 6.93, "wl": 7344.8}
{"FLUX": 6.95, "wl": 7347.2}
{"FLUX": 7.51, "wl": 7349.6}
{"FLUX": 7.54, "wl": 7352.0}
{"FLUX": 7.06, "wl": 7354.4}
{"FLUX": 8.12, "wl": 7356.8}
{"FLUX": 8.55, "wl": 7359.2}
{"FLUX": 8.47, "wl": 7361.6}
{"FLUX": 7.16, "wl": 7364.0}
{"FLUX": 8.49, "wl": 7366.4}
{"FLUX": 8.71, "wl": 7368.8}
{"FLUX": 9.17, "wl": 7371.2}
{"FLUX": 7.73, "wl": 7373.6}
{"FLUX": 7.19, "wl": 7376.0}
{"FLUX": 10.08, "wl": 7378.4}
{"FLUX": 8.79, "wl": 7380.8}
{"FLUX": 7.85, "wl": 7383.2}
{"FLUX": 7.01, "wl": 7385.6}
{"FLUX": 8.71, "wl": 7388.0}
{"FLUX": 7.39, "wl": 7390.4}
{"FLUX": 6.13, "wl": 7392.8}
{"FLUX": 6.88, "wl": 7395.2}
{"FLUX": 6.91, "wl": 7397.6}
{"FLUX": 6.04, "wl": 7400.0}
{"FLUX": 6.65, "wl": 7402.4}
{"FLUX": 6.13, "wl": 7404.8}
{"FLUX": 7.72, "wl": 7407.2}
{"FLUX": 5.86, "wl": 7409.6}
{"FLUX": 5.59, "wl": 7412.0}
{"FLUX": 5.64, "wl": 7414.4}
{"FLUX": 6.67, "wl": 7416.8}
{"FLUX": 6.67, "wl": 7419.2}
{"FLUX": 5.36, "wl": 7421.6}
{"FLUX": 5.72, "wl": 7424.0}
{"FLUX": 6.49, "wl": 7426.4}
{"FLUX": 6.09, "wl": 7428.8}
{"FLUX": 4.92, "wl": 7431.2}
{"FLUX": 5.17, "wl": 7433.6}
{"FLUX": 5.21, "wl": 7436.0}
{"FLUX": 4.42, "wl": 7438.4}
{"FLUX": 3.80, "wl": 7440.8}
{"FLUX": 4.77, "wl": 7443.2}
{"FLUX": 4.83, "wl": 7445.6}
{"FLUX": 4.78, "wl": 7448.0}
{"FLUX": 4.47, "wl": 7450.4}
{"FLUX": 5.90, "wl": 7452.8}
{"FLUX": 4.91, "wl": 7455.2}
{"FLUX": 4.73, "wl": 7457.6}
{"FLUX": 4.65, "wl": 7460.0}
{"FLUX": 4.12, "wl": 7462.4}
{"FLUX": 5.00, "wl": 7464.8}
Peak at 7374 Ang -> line C III] 1909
